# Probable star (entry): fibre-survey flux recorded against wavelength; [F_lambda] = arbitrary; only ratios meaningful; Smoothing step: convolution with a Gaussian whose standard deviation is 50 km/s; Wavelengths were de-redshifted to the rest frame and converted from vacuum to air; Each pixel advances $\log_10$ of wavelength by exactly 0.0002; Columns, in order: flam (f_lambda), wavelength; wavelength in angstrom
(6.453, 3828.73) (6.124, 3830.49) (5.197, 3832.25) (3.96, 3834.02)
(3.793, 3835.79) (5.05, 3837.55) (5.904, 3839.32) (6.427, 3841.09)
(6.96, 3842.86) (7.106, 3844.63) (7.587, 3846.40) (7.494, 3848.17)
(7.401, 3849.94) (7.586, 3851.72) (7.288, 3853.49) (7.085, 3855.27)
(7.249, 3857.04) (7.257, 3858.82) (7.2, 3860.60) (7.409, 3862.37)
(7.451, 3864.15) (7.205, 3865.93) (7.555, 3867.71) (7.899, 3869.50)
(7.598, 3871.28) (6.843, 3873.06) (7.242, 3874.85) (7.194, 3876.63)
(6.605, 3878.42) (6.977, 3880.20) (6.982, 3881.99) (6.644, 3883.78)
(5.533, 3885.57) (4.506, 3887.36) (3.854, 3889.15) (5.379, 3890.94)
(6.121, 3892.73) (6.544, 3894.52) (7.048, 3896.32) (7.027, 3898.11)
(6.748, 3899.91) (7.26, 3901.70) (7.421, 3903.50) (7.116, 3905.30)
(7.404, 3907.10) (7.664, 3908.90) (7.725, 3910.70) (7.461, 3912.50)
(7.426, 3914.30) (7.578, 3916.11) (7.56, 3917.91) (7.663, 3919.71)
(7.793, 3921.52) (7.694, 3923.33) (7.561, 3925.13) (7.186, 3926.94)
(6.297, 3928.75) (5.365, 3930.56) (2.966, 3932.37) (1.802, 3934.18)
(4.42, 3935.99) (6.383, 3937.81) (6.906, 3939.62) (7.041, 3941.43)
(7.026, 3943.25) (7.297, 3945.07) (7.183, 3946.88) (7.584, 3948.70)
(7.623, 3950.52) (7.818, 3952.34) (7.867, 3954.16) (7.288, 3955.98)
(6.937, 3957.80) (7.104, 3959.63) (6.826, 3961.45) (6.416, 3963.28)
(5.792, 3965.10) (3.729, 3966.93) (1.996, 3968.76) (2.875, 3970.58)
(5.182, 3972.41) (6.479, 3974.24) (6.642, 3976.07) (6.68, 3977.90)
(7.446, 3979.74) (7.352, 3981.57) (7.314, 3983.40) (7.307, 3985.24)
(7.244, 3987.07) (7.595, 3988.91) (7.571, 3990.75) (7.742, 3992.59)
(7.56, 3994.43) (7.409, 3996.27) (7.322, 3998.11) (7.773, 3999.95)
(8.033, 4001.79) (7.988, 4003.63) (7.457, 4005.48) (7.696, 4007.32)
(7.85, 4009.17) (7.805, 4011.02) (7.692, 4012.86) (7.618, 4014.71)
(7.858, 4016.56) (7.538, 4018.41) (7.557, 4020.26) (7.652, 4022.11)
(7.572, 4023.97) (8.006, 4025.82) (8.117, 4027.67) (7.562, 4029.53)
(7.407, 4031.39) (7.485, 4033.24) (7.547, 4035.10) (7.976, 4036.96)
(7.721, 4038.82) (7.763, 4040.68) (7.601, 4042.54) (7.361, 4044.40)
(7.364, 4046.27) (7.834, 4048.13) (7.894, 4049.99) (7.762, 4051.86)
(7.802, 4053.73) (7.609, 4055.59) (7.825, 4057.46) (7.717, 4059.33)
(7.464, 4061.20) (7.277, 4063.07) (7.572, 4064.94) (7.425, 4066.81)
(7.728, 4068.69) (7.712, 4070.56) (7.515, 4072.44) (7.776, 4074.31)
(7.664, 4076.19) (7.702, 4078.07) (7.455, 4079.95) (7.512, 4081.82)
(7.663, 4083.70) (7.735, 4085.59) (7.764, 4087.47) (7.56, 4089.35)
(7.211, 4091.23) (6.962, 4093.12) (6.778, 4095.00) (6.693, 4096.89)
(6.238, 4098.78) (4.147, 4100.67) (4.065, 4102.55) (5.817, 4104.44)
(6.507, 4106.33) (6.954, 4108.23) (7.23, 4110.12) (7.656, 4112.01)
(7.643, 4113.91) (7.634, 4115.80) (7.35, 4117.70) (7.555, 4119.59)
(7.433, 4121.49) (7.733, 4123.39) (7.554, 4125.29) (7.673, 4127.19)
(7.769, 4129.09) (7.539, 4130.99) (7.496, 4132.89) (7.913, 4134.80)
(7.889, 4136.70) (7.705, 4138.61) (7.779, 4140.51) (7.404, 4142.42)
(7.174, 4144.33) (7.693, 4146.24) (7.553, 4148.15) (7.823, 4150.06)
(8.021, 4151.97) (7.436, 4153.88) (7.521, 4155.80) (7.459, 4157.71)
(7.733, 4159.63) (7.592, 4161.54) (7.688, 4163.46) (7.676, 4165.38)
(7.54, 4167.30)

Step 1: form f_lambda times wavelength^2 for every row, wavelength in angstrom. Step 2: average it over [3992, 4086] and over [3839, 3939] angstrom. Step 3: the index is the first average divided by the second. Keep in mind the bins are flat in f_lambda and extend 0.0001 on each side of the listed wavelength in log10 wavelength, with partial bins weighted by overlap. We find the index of 1.22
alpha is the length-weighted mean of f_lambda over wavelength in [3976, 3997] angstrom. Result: 7.35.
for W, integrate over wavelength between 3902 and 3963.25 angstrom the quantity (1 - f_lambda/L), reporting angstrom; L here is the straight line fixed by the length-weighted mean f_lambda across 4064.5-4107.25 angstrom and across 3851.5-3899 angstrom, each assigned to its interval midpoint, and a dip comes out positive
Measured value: -0.34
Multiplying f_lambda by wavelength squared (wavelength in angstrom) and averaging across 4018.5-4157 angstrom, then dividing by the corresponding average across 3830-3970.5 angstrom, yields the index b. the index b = 1.24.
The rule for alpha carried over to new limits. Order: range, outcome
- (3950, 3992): 6.48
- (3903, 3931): 7.34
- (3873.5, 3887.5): 6.58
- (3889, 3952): 6.7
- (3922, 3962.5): 6.57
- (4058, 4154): 7.32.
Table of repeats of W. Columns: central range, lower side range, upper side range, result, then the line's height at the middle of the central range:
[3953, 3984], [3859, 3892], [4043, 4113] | 3.6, 6.93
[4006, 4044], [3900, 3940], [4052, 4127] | -3.7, 7.01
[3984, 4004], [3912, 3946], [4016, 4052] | -1.0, 7.22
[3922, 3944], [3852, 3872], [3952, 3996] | 3.0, 6.84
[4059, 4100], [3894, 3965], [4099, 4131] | -2.8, 6.91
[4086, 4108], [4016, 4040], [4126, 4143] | 3.7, 7.69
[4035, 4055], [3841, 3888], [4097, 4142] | -1.7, 7.09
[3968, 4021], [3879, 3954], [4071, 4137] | -1.5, 6.87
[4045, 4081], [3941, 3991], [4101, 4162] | -3.0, 7.04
